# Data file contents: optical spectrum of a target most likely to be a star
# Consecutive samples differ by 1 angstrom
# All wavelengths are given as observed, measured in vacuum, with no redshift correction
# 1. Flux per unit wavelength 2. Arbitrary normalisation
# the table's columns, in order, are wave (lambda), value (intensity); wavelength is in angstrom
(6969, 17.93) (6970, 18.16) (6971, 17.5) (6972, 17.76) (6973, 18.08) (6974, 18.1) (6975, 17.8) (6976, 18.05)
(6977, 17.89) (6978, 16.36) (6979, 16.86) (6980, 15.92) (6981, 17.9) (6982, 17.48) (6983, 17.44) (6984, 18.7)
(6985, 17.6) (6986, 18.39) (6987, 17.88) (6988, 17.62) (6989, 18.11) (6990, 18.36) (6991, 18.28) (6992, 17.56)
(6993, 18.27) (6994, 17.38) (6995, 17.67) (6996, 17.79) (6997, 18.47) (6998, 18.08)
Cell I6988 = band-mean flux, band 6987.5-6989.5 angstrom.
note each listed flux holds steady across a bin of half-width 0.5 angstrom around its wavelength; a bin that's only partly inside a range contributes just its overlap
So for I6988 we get 17.9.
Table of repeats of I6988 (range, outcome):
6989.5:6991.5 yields 18.3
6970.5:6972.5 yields 17.6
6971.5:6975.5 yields 17.9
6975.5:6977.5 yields 18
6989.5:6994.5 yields 18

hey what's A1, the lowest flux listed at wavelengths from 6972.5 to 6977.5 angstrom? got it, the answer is 17.8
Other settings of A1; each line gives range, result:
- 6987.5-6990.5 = 17.62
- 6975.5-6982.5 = 15.92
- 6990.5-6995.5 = 17.38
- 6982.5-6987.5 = 17.44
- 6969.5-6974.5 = 17.5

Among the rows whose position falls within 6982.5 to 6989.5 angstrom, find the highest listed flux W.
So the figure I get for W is 18.7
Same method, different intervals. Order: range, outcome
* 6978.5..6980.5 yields 16.86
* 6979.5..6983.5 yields 17.9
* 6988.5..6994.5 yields 18.36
